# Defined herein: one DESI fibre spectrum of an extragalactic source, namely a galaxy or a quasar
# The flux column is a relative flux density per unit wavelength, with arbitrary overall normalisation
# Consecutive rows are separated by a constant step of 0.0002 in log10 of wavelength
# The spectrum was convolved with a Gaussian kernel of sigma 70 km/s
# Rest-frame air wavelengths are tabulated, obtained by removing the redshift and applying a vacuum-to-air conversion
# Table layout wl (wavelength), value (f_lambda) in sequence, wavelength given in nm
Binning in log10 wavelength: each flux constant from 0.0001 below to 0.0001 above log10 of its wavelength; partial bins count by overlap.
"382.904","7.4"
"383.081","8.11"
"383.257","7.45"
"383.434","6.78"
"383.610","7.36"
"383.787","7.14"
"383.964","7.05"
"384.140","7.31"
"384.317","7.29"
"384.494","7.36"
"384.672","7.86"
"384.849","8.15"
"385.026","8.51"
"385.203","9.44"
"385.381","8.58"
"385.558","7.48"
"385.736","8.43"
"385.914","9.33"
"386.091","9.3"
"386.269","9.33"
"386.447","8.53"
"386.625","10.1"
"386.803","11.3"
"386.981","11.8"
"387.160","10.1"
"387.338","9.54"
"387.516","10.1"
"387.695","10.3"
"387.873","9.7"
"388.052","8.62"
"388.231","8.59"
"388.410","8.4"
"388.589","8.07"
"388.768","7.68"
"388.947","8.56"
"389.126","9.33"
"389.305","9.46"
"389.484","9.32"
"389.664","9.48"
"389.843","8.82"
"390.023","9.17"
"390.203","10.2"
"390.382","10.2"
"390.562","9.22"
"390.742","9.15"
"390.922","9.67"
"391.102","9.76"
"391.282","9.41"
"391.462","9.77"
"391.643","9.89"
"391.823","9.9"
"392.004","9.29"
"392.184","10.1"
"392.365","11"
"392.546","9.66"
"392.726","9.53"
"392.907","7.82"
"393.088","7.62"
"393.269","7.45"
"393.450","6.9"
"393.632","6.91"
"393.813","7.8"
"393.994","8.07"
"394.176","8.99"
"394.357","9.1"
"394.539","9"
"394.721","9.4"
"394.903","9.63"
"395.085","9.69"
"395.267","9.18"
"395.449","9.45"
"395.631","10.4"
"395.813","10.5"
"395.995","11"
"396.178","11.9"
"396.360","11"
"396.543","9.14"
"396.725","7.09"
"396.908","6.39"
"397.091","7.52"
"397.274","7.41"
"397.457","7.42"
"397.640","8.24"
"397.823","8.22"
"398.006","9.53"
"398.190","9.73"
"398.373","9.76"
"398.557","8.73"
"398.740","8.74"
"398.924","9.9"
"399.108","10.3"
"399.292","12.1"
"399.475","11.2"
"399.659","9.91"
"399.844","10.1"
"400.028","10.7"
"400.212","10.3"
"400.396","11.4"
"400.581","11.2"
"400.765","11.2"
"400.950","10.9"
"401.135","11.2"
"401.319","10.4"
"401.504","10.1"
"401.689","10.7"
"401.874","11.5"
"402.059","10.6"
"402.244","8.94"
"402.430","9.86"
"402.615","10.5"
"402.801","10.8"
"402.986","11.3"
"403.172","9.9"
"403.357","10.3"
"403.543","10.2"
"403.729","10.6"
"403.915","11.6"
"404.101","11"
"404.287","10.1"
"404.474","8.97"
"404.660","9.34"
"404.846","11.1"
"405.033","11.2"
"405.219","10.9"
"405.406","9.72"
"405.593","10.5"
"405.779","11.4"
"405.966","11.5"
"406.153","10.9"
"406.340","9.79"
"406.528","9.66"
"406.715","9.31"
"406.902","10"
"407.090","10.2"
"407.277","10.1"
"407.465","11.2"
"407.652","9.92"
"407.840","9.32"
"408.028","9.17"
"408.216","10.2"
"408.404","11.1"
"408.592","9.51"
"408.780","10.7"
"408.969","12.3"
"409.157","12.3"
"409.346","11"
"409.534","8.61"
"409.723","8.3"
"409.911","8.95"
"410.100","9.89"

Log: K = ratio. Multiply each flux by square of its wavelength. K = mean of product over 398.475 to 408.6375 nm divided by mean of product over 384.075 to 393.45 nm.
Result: 1.23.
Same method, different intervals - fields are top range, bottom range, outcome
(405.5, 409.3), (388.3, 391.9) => 1.23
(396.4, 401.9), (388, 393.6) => 1.12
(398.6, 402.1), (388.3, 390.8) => 1.24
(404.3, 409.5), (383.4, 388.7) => 1.32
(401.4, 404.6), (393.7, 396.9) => 1.15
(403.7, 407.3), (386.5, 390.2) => 1.20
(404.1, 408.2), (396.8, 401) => 1.10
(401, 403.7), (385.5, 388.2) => 1.18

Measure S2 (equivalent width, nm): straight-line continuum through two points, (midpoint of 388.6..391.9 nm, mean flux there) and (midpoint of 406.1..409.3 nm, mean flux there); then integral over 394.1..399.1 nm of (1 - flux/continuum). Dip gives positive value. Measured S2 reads 0.28 nm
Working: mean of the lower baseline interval 9.36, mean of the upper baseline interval 10.3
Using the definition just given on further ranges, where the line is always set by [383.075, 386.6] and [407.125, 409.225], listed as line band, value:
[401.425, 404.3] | -0.16 nm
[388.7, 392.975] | -0.37 nm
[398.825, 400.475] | -0.18 nm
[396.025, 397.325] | 0.07 nm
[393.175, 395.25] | 0.13 nm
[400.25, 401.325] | -0.15 nm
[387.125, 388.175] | -0.16 nm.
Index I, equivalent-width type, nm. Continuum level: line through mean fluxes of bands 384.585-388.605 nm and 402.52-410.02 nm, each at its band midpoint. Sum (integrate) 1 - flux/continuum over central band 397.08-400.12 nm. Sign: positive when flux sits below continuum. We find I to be 0.14 nm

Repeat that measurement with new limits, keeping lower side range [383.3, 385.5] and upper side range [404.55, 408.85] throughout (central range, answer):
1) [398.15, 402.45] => -0.39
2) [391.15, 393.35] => -0.17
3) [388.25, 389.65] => -0.08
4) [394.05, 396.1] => -0.16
